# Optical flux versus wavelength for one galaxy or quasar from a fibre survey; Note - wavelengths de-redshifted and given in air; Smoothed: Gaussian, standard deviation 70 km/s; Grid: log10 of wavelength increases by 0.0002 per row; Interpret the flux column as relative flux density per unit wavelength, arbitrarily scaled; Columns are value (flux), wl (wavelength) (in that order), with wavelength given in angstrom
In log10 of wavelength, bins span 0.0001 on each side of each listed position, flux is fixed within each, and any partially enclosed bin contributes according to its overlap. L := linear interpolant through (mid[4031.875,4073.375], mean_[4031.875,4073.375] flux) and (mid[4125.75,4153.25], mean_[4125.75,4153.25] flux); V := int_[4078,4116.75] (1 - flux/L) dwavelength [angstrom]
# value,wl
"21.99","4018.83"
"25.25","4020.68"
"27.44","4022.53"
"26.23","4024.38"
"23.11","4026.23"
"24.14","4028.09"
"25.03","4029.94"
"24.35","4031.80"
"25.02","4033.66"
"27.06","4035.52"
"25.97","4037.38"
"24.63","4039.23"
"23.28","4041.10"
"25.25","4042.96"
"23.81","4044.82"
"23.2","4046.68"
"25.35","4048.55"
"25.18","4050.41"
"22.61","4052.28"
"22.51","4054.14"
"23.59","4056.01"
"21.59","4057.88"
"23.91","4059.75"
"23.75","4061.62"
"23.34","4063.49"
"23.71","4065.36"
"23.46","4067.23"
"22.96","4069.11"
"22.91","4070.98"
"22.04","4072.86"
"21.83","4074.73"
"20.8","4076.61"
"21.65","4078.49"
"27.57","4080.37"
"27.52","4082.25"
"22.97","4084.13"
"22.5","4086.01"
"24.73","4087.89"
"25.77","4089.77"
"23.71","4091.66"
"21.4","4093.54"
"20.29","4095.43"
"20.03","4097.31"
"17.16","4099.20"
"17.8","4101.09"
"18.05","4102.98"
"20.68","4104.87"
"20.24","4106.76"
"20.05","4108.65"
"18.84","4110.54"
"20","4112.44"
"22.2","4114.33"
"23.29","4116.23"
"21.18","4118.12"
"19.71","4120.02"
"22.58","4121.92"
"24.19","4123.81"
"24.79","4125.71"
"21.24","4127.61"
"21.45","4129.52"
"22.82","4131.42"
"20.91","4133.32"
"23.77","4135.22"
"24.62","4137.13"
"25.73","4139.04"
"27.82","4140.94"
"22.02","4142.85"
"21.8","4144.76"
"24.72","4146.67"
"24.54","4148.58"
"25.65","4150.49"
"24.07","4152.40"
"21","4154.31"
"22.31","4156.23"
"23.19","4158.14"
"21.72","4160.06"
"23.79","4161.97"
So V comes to 3.4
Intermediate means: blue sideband 23.9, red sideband 23.7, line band 21.7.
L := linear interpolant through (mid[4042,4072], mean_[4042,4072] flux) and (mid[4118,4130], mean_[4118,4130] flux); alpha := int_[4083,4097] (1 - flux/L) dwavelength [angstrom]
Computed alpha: -0.03 angstrom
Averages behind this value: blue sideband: 23.6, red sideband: 22.2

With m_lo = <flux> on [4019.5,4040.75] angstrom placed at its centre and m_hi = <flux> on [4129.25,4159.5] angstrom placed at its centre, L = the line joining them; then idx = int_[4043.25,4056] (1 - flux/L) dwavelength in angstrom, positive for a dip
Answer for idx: 0.55 angstrom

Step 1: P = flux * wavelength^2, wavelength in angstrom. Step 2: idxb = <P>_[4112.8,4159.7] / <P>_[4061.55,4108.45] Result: 1.07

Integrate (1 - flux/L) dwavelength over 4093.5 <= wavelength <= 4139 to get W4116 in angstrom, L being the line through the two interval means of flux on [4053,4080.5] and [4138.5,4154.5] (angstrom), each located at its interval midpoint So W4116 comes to 4.9 angstrom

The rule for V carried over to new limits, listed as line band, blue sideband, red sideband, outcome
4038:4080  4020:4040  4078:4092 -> 2.8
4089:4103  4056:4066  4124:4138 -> 1.5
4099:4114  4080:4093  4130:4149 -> 3.1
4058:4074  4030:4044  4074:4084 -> 0.7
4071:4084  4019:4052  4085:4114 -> -0.8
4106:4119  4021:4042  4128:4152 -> 1.8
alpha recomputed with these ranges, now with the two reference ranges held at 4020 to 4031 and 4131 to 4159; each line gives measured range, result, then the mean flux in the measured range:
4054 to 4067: 0.79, 23.3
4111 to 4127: 1.26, 22.1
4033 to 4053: 0.24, 24.7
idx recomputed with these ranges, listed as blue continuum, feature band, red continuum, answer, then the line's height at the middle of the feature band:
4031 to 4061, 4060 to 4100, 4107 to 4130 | 0.1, 23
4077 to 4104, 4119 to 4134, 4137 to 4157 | 0.7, 23.3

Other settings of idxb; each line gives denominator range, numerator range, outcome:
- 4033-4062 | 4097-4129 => 0.89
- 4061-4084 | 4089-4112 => 0.88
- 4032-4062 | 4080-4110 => 0.92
